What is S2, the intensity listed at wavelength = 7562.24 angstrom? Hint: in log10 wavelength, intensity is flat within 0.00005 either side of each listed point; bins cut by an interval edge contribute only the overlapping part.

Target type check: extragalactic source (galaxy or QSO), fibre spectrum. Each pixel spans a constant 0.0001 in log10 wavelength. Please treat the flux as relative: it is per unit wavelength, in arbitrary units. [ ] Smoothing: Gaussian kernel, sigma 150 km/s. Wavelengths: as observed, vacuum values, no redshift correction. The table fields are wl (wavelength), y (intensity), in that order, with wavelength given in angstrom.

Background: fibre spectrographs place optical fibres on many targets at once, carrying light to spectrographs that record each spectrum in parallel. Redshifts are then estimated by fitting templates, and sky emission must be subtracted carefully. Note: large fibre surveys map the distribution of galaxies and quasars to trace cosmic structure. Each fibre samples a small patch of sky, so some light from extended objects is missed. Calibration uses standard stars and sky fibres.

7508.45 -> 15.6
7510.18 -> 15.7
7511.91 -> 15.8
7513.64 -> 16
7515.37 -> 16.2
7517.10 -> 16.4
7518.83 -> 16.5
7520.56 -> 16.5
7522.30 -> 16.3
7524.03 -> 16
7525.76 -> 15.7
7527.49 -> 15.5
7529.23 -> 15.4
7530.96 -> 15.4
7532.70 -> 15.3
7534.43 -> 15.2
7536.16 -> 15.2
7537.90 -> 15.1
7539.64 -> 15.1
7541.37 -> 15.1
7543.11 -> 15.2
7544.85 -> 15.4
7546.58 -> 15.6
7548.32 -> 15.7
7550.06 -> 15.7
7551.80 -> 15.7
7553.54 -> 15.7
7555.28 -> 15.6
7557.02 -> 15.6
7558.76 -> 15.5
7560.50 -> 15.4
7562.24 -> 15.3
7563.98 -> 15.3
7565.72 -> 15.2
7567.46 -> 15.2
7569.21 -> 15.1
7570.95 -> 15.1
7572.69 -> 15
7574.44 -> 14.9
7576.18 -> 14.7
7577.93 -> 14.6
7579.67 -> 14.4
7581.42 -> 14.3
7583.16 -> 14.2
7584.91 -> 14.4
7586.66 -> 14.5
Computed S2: 15.3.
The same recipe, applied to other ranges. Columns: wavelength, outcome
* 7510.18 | 15.7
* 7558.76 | 15.5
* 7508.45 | 15.6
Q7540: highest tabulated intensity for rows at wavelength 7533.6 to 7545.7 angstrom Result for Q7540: 15.4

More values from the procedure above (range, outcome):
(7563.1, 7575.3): 15.3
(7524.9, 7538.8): 15.7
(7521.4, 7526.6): 16.3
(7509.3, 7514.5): 16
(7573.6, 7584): 14.9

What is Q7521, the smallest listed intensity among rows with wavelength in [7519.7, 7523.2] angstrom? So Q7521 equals 16.3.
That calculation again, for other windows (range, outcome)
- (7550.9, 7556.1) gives 15.6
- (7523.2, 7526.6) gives 15.7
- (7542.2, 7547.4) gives 15.2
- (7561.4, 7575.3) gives 14.9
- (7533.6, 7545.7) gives 15.1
